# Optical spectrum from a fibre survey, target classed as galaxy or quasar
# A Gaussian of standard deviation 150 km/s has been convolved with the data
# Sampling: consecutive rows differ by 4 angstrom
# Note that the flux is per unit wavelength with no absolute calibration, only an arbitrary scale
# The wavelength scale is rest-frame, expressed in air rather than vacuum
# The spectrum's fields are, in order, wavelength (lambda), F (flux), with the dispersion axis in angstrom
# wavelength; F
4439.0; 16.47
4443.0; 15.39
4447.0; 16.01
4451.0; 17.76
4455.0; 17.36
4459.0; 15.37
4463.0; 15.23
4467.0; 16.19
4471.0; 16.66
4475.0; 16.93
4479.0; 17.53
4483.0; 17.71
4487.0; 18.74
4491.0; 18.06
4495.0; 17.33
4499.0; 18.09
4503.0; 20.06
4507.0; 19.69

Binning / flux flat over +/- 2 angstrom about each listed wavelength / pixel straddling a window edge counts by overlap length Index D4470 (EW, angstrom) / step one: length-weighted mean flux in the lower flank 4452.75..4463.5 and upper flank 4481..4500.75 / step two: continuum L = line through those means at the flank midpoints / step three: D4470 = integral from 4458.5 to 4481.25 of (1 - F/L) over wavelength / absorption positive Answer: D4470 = 0.6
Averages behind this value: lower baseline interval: 16.1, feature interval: 16.4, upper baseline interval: 18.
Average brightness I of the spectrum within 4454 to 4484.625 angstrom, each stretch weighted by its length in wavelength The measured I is 16.6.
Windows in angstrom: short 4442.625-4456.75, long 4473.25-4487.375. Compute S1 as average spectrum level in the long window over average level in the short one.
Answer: 1.05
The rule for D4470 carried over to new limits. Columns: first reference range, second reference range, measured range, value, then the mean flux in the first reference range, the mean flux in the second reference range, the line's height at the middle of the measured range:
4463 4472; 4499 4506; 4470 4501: 0.3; 16.1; 19.4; 17.8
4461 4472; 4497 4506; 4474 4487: -0.3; 16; 19.1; 17.2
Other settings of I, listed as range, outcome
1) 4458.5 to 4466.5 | 15.5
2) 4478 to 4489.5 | 18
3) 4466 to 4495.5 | 17.4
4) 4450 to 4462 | 16.6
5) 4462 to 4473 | 16.1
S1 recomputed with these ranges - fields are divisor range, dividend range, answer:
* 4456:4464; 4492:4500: 1.14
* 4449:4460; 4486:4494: 1.07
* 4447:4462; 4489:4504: 1.10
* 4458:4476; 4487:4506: 1.15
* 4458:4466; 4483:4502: 1.18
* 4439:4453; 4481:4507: 1.12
